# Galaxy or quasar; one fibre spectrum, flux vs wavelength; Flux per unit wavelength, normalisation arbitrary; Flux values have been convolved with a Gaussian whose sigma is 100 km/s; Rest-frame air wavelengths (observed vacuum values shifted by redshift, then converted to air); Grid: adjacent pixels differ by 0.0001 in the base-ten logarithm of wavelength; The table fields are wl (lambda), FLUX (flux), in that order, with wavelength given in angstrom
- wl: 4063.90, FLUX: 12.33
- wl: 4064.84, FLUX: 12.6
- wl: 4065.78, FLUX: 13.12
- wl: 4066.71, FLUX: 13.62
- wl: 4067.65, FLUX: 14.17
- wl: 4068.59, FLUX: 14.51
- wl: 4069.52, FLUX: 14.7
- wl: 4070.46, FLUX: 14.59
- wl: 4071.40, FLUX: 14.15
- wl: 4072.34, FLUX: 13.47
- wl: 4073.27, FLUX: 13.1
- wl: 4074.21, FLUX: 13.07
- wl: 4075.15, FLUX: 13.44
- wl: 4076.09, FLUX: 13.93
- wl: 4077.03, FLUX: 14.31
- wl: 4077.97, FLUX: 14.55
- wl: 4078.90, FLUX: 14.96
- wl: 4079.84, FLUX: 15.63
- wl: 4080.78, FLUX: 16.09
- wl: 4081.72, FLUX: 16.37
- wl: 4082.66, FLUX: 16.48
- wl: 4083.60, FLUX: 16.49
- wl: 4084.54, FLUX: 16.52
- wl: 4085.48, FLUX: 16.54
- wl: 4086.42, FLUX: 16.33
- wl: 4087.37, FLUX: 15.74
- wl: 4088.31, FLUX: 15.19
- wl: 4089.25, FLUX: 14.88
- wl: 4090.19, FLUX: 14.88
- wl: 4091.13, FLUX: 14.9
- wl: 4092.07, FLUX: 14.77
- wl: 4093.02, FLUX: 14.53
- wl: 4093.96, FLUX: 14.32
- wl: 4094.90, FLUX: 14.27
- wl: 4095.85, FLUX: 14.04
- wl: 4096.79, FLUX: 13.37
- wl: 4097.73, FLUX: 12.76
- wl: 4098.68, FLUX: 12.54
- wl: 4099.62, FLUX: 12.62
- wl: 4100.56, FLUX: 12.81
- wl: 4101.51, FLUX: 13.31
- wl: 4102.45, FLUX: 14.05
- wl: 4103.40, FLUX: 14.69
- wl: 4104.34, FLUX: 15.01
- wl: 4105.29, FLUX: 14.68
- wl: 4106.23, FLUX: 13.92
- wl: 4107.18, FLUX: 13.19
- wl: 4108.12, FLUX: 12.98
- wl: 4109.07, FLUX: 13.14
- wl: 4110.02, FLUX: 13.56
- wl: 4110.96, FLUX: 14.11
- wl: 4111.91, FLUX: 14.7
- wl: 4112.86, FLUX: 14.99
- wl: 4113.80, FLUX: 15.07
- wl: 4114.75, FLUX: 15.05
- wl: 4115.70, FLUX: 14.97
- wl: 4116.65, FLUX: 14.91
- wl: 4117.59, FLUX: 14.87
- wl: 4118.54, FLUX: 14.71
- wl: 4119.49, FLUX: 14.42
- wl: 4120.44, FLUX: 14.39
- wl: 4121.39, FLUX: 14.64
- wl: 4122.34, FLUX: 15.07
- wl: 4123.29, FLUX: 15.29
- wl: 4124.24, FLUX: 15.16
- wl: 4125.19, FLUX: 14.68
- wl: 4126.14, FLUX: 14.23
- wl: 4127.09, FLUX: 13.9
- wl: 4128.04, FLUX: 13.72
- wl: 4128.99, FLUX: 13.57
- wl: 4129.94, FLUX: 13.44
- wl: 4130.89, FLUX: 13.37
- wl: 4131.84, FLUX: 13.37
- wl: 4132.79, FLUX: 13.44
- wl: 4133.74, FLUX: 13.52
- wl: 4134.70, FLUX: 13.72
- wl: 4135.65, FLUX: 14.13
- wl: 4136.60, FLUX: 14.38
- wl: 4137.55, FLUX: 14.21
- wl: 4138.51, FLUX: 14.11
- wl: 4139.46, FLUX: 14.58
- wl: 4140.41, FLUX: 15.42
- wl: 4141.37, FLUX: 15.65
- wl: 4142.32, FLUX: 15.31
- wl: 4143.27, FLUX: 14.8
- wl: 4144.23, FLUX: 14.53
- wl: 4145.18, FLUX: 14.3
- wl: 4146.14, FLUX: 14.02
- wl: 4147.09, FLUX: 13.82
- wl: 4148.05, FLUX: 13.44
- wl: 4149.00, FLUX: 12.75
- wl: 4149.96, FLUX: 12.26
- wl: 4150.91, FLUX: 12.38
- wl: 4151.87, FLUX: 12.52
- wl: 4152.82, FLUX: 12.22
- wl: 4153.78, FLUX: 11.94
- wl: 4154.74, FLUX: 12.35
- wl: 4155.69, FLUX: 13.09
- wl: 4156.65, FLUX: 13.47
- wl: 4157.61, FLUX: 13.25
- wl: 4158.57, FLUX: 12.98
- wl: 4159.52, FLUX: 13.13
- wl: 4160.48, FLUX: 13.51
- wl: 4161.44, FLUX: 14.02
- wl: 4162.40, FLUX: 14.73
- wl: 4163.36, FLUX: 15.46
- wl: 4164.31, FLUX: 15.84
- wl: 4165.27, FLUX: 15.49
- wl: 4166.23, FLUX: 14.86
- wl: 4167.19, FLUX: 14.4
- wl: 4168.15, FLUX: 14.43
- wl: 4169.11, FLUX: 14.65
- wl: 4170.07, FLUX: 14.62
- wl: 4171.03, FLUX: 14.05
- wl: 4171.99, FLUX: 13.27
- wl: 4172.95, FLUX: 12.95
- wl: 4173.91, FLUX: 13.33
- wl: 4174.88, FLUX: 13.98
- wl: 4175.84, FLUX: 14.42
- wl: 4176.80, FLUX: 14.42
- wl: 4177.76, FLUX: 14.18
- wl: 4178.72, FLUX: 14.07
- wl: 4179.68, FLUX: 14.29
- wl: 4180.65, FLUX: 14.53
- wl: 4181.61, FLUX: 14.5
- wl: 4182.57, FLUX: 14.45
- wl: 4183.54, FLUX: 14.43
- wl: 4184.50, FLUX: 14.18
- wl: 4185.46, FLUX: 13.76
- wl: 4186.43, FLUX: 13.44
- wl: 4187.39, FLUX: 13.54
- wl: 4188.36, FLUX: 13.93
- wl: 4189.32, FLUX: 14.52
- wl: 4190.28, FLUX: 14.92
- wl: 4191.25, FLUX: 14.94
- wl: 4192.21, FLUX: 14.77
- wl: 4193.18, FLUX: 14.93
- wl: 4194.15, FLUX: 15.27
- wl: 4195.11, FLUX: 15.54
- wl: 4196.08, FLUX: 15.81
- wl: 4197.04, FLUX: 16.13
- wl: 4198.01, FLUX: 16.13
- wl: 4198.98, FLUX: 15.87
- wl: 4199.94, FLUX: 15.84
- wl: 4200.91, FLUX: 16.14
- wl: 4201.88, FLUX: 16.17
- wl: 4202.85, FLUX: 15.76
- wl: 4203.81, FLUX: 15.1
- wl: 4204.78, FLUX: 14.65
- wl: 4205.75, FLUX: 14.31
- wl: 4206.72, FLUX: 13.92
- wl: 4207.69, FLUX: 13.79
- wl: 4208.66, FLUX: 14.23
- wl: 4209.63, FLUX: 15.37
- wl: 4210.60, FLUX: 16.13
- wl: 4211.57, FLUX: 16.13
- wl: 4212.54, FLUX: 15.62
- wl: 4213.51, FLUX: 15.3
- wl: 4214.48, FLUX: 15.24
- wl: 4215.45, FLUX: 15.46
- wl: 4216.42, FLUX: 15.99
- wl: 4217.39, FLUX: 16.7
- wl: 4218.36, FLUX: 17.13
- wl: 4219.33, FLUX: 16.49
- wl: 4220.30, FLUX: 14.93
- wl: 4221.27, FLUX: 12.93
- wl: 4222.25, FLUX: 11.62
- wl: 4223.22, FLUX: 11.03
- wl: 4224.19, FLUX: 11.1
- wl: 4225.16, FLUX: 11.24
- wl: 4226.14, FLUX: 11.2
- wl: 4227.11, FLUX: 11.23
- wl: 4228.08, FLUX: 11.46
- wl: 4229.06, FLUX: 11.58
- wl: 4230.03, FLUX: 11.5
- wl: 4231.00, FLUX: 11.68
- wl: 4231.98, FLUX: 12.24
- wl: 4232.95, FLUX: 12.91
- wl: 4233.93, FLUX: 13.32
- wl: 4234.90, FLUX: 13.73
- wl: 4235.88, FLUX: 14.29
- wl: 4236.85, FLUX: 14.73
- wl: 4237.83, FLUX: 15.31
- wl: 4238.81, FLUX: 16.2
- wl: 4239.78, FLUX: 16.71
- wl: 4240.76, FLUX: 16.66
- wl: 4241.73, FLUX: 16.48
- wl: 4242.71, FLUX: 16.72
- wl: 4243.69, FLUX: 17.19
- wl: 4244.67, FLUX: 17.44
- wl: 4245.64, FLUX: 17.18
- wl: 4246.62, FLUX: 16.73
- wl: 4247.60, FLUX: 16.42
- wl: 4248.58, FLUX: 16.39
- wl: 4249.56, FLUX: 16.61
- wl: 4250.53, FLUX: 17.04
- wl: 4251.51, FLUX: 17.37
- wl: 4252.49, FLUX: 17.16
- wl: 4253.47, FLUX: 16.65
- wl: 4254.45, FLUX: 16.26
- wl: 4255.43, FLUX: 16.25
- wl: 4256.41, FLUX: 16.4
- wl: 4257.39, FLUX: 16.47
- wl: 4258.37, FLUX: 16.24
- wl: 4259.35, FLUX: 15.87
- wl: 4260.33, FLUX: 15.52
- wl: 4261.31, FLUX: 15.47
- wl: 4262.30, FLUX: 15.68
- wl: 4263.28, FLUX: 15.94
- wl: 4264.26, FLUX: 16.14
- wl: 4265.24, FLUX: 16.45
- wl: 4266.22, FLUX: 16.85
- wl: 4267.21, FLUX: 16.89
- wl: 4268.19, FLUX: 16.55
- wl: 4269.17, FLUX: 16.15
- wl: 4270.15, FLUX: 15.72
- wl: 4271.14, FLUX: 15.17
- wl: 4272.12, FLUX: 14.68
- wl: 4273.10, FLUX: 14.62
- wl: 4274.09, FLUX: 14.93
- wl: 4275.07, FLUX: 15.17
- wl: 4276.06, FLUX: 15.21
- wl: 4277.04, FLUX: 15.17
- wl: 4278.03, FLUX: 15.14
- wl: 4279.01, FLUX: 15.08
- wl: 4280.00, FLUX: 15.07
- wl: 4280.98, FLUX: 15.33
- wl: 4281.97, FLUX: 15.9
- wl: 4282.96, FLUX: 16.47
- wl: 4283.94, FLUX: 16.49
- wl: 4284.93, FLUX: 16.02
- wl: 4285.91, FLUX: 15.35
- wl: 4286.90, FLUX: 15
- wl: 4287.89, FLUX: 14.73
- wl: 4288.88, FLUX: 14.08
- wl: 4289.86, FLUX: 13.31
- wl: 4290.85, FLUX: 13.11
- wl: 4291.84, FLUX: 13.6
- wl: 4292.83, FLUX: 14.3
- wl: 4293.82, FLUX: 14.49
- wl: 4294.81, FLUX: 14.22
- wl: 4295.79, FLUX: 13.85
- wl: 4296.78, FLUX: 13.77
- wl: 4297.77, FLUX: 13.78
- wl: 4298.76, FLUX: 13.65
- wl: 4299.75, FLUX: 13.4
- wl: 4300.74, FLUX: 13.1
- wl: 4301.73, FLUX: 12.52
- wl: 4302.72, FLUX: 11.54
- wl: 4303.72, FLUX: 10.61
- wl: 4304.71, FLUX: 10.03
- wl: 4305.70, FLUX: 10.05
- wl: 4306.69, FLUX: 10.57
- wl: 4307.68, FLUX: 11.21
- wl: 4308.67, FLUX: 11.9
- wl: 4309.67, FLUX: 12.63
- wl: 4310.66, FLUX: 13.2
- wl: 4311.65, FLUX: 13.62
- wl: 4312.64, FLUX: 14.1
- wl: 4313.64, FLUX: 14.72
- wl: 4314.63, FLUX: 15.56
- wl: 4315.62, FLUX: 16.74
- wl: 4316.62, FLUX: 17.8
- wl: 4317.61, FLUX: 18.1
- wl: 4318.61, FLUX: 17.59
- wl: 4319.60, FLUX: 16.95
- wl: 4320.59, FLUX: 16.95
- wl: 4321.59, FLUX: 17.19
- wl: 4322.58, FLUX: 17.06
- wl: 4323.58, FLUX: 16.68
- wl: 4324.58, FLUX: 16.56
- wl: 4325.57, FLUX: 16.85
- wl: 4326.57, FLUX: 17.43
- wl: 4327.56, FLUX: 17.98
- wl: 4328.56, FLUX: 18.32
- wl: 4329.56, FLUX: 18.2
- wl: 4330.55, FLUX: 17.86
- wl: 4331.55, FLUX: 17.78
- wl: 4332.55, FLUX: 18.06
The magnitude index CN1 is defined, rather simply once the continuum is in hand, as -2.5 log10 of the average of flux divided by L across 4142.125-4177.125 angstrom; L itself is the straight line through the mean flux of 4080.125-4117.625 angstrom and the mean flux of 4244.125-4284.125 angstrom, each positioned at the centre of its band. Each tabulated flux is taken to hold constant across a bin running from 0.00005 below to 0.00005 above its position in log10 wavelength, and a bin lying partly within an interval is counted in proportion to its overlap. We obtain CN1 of 0.10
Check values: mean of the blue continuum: 14.6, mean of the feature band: 13.8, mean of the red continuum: 16.1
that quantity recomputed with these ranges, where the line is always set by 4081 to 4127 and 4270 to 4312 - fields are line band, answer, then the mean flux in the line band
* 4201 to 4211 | -0.06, 15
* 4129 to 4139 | 0.05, 13.8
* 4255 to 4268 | -0.16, 16.2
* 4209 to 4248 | -0.03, 14.5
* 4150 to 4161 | 0.13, 12.8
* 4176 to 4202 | -0.04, 14.8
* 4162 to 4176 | -0.01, 14.4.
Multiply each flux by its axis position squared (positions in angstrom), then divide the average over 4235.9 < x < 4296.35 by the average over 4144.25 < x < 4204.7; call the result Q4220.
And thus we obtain 1.15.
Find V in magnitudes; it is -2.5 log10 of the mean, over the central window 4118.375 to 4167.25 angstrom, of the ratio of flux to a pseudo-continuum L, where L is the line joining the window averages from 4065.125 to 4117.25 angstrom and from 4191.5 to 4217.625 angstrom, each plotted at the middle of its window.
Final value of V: 0.07 mag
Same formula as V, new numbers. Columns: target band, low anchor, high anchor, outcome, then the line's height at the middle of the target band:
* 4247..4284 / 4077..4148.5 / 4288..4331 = -0.097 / 14.6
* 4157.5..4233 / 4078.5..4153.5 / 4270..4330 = 0.018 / 14.5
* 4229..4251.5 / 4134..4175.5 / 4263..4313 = -0.087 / 14.1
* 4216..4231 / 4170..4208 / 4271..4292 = 0.136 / 14.8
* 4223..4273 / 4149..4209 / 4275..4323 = -0.061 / 14.3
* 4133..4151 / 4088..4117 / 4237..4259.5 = 0.052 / 14.8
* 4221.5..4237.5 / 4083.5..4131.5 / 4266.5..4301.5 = 0.201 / 14.7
